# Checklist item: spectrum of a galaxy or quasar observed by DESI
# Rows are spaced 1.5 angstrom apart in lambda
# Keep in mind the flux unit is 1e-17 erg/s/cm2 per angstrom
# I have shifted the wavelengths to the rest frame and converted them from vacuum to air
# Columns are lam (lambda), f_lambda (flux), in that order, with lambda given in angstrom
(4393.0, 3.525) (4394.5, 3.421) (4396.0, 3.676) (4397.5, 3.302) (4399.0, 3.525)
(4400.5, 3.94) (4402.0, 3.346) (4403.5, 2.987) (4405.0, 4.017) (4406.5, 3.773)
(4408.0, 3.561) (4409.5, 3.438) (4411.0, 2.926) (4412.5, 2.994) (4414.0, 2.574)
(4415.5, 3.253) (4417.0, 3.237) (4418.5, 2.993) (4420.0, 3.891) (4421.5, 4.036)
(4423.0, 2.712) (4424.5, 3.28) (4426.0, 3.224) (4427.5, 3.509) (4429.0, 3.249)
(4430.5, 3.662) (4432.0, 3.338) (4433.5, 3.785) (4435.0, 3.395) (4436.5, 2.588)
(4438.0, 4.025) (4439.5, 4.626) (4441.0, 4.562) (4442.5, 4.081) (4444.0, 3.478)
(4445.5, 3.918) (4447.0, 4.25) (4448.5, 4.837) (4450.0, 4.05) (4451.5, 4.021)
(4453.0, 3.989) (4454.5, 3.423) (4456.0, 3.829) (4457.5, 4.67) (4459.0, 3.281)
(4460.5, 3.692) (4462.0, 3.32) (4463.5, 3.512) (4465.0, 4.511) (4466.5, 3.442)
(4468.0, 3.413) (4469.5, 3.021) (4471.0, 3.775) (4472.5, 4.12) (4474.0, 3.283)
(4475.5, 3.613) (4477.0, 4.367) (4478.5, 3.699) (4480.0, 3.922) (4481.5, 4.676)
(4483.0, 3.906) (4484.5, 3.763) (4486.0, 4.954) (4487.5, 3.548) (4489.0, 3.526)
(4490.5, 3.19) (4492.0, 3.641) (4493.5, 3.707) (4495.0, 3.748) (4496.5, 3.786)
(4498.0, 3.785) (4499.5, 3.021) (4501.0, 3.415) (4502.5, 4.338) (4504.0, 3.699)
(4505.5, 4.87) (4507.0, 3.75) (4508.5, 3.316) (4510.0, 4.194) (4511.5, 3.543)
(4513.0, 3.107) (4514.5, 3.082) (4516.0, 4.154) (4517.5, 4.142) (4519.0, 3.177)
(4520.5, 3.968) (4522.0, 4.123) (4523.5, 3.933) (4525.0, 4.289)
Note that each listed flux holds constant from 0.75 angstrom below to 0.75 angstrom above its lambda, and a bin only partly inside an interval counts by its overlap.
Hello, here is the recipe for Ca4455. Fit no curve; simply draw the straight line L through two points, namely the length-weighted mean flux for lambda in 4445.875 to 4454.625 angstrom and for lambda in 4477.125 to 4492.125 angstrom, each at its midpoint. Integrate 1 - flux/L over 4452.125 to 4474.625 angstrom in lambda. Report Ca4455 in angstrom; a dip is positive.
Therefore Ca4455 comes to 2.0 angstrom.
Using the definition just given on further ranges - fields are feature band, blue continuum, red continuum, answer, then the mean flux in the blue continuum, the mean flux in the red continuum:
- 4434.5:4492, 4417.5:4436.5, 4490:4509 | -4.77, 3.39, 3.72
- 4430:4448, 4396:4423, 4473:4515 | -1.54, 3.39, 3.77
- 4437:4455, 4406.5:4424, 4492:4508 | -3.33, 3.26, 3.8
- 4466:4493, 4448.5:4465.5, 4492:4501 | -0.41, 3.88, 3.6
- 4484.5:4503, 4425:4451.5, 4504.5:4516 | 0.13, 3.8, 3.72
